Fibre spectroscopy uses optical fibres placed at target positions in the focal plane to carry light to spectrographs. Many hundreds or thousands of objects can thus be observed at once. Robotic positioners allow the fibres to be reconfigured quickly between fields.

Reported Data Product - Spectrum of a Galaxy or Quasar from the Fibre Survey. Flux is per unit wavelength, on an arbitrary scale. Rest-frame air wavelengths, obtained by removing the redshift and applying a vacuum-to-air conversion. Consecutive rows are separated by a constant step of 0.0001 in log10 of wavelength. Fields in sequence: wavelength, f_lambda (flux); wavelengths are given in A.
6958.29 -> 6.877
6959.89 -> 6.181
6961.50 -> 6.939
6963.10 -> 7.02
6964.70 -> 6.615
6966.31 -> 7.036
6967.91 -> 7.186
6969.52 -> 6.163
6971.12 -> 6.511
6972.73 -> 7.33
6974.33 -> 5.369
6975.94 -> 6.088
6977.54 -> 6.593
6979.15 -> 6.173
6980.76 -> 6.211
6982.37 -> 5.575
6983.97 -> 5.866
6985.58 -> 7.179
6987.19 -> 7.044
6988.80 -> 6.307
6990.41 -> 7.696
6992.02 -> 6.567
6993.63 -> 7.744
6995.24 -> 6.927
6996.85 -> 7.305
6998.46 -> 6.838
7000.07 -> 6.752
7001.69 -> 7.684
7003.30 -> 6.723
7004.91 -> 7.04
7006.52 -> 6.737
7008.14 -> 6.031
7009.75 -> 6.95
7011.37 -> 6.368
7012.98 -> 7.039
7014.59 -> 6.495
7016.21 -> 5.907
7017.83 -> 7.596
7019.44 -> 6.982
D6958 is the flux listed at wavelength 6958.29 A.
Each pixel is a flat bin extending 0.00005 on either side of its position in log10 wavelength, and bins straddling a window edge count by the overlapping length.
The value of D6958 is 6.877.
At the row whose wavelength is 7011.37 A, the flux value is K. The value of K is 6.368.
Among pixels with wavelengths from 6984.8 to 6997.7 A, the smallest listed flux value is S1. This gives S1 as 6.307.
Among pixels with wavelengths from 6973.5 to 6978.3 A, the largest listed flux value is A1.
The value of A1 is 6.593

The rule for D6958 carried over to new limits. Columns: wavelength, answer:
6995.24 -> 6.927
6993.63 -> 7.744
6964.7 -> 6.615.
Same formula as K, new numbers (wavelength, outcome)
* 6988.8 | 6.307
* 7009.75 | 6.95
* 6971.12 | 6.511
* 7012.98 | 7.039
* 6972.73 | 7.33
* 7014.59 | 6.495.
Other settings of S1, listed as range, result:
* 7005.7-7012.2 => 6.031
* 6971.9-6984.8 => 5.369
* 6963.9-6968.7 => 6.615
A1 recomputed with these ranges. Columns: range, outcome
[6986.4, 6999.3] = 7.744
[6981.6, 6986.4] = 7.179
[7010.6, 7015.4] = 7.039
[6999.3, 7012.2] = 7.684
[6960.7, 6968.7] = 7.186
